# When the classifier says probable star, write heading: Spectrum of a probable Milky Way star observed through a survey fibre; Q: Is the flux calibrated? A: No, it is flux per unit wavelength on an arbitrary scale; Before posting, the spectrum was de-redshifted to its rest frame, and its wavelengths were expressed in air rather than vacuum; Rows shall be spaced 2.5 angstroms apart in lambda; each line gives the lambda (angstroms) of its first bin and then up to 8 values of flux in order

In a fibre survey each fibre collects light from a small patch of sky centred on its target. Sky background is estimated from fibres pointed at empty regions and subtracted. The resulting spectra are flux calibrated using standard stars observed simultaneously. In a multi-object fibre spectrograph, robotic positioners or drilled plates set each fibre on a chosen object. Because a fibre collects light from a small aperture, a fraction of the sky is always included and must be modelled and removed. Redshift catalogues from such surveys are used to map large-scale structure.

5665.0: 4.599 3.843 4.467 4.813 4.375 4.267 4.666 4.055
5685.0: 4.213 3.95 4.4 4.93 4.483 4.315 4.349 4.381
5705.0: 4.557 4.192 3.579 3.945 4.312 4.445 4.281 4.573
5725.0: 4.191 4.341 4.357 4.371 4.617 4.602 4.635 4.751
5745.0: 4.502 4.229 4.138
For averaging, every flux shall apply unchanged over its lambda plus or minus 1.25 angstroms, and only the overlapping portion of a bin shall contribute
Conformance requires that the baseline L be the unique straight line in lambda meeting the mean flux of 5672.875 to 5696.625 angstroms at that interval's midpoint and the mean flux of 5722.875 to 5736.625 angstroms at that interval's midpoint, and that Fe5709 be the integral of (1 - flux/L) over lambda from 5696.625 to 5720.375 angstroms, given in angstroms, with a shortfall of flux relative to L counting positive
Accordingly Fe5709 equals 0.9 angstroms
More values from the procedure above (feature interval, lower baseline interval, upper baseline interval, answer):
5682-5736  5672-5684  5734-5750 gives 1.8 angstroms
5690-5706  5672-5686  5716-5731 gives -0.4 angstroms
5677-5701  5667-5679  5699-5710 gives -0.2 angstroms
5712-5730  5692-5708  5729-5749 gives 0.7 angstroms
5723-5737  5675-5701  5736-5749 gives 0.3 angstroms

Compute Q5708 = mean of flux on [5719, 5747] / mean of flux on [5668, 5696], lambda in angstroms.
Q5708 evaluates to 1.01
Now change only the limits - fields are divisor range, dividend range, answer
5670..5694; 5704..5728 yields 0.96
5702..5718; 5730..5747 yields 1.09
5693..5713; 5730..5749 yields 1.06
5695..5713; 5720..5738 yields 1.05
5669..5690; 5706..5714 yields 0.90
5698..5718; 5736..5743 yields 1.10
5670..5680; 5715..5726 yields 0.97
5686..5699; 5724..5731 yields 0.97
